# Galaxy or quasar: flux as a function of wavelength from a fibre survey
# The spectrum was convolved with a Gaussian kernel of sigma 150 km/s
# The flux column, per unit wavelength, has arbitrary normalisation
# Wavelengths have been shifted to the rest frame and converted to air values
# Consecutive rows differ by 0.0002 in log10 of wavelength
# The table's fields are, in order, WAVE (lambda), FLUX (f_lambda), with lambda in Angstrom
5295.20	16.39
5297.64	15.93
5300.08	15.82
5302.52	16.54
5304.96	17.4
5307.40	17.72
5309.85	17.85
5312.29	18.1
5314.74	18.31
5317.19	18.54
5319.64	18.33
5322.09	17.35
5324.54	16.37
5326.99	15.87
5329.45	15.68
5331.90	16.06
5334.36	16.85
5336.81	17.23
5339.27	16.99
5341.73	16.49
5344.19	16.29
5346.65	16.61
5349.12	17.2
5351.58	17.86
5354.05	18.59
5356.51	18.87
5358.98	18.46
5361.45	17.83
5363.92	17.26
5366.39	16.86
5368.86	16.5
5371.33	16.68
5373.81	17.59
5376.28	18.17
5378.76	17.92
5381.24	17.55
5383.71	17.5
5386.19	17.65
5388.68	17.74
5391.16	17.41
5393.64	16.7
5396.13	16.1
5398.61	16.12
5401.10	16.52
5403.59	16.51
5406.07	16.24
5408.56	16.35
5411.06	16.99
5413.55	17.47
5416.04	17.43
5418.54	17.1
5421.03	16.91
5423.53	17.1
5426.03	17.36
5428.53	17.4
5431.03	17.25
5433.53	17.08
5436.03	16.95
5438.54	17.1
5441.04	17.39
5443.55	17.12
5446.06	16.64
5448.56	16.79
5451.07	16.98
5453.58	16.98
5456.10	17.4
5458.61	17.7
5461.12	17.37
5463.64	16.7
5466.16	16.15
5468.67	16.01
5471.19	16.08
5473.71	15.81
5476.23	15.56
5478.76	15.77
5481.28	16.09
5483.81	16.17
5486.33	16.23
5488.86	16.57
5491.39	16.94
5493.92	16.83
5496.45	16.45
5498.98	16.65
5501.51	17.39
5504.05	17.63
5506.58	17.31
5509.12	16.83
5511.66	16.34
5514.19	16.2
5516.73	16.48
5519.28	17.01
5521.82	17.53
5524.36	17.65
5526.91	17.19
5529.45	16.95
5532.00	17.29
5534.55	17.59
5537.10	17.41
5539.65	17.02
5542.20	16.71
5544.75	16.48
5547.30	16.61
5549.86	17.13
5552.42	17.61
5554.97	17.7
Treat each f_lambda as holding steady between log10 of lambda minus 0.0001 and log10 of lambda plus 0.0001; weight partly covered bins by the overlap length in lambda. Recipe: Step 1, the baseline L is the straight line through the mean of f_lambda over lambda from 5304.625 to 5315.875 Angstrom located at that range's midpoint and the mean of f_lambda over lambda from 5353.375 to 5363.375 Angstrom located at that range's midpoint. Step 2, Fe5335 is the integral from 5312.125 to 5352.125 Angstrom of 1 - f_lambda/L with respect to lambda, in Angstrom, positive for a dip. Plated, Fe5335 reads 2.4 Angstrom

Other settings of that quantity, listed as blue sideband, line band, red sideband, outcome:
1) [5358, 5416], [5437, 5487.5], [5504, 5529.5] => 1.3 Angstrom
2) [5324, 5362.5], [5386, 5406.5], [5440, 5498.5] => 0.2 Angstrom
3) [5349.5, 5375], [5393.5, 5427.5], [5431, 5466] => 1.0 Angstrom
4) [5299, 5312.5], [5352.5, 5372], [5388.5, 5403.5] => -0.9 Angstrom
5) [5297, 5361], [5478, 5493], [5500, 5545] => 0.7 Angstrom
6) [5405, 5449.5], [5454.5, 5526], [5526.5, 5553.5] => 1.6 Angstrom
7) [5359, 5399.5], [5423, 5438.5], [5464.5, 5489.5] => -0.5 Angstrom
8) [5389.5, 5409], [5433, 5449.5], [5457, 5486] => -0.6 Angstrom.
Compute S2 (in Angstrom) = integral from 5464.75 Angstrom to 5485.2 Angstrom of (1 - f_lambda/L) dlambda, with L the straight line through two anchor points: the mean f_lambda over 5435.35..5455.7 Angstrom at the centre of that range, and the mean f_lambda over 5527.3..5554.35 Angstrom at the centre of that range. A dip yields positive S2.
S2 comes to 1.3 Angstrom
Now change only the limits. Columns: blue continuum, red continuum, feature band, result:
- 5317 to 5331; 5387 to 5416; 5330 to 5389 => -1.8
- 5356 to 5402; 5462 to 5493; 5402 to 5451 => -0.7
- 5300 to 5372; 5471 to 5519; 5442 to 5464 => -0.5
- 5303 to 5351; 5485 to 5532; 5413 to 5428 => -0.2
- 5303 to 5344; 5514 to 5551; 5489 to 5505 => 0.1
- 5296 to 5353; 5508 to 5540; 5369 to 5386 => -0.5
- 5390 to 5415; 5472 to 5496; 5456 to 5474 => -0.4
